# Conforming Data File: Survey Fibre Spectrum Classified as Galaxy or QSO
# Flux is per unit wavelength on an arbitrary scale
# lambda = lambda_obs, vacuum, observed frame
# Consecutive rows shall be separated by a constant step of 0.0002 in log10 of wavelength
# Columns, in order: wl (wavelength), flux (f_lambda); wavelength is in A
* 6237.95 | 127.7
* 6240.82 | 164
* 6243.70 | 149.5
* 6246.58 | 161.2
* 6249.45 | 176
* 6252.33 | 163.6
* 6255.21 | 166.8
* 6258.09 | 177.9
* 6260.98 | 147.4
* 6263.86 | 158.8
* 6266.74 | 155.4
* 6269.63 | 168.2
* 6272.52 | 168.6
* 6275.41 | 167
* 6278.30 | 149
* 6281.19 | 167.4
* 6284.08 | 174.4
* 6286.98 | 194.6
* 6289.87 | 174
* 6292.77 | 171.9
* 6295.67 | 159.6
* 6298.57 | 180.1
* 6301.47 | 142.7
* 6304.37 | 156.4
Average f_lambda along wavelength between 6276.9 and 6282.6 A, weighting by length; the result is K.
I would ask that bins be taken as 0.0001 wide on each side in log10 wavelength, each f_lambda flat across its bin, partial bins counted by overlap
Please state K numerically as 158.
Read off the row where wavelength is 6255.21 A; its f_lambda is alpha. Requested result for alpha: 166.8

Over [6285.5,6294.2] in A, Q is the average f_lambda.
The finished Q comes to 180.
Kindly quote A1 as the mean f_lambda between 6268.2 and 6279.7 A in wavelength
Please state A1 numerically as 163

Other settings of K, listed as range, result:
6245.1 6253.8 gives 167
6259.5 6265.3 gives 153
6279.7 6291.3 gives 178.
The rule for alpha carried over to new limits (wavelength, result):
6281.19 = 167.4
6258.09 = 177.9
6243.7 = 149.5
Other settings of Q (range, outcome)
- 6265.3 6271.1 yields 162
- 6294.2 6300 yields 170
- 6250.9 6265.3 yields 163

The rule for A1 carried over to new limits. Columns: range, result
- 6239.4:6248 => 158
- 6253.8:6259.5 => 172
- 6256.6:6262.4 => 163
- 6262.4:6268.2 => 157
